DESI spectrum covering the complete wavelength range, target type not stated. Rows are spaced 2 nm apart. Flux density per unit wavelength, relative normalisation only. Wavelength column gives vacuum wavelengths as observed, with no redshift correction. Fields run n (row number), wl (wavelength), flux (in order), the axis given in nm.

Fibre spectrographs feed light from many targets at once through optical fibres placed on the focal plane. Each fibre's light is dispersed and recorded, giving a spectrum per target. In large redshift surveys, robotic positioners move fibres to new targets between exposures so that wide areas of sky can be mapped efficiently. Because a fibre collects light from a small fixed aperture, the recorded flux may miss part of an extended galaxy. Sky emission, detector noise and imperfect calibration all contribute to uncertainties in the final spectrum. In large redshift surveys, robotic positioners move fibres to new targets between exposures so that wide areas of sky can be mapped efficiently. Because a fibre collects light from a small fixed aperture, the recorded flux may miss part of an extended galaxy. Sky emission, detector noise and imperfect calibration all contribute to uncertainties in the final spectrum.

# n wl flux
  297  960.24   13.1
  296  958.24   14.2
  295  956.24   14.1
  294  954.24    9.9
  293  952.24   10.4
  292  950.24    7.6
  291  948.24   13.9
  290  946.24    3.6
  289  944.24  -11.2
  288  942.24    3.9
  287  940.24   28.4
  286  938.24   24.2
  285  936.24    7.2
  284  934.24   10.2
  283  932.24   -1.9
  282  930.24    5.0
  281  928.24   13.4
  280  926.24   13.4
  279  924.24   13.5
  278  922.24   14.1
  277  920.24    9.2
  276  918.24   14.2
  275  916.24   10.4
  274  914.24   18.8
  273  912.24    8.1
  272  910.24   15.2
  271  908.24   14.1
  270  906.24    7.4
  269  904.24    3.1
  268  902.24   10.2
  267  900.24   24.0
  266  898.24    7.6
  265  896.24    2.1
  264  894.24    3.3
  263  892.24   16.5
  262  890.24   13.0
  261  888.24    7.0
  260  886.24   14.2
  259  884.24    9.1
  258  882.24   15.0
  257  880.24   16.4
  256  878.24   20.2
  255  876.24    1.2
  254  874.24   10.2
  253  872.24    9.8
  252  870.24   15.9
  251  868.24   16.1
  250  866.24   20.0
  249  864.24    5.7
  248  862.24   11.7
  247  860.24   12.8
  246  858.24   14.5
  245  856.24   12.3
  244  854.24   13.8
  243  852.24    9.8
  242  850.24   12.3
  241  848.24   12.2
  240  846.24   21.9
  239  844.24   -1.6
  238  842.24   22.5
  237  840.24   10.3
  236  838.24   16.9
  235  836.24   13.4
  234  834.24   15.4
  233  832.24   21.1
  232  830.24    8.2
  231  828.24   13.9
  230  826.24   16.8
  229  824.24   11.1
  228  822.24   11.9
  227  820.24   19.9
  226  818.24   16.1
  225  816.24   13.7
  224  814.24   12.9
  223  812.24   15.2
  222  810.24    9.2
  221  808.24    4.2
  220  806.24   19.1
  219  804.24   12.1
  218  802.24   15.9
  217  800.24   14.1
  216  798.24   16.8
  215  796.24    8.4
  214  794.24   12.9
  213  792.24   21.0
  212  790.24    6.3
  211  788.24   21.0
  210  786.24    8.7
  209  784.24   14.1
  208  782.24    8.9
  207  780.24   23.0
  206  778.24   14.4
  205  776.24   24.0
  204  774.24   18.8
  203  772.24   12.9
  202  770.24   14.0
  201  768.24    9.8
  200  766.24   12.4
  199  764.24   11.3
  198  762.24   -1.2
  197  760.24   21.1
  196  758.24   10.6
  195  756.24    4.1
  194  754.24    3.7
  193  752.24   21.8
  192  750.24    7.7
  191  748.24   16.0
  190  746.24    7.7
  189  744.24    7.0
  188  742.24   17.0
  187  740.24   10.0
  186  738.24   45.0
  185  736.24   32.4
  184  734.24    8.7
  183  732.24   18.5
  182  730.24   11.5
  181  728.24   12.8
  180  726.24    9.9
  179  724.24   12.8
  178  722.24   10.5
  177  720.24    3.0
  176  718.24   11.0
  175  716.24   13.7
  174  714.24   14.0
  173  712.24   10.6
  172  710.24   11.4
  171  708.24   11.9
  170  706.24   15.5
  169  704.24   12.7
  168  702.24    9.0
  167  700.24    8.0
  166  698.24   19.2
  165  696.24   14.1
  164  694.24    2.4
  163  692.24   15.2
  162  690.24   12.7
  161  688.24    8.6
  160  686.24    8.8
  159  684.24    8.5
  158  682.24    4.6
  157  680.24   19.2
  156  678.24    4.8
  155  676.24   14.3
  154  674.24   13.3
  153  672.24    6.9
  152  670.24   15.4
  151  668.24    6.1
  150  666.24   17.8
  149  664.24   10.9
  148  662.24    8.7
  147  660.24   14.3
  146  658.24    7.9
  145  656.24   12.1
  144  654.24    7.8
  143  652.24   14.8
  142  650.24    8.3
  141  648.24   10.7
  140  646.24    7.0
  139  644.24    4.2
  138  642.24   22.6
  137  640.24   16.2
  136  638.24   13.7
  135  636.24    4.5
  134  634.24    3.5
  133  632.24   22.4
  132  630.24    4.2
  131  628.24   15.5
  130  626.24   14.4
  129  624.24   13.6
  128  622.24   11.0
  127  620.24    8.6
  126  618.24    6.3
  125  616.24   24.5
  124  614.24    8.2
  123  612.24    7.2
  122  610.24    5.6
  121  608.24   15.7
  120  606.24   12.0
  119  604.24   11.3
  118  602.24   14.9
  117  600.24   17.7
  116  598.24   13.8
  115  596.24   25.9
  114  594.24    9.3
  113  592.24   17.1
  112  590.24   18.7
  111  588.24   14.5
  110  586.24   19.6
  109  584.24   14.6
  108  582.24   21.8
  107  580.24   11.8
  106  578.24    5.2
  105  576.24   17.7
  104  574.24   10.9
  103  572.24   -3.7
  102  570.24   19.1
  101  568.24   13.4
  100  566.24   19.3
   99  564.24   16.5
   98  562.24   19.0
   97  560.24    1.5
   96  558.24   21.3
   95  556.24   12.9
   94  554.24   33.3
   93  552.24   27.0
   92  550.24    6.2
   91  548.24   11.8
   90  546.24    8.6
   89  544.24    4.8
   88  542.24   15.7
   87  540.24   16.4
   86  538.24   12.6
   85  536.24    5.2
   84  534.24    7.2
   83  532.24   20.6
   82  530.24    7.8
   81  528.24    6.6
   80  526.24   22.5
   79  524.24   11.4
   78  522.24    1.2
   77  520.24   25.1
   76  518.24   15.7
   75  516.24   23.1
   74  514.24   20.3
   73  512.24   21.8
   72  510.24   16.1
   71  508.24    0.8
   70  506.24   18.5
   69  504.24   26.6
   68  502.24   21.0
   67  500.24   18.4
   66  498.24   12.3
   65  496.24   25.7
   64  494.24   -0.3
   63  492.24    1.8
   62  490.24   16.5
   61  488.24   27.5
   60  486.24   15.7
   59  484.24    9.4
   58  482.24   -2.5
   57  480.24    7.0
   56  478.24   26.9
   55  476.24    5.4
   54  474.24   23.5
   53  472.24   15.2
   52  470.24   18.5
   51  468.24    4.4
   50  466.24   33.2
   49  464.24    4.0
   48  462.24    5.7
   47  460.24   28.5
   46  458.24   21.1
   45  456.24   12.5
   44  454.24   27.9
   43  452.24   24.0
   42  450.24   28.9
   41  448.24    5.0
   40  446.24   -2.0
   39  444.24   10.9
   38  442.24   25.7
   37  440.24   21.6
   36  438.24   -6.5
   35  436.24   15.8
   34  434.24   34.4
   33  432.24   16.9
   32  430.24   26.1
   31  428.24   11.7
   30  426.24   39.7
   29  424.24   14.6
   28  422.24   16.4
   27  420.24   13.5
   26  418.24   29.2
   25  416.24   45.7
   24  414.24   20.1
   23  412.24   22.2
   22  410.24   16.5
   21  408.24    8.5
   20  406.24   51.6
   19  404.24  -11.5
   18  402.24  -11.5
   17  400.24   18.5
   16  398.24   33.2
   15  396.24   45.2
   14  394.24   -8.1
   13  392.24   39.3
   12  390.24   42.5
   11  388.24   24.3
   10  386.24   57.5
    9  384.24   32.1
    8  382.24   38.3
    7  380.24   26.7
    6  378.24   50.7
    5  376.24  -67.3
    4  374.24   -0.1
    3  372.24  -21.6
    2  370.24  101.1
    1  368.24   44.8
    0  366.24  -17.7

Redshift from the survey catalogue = 0.98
